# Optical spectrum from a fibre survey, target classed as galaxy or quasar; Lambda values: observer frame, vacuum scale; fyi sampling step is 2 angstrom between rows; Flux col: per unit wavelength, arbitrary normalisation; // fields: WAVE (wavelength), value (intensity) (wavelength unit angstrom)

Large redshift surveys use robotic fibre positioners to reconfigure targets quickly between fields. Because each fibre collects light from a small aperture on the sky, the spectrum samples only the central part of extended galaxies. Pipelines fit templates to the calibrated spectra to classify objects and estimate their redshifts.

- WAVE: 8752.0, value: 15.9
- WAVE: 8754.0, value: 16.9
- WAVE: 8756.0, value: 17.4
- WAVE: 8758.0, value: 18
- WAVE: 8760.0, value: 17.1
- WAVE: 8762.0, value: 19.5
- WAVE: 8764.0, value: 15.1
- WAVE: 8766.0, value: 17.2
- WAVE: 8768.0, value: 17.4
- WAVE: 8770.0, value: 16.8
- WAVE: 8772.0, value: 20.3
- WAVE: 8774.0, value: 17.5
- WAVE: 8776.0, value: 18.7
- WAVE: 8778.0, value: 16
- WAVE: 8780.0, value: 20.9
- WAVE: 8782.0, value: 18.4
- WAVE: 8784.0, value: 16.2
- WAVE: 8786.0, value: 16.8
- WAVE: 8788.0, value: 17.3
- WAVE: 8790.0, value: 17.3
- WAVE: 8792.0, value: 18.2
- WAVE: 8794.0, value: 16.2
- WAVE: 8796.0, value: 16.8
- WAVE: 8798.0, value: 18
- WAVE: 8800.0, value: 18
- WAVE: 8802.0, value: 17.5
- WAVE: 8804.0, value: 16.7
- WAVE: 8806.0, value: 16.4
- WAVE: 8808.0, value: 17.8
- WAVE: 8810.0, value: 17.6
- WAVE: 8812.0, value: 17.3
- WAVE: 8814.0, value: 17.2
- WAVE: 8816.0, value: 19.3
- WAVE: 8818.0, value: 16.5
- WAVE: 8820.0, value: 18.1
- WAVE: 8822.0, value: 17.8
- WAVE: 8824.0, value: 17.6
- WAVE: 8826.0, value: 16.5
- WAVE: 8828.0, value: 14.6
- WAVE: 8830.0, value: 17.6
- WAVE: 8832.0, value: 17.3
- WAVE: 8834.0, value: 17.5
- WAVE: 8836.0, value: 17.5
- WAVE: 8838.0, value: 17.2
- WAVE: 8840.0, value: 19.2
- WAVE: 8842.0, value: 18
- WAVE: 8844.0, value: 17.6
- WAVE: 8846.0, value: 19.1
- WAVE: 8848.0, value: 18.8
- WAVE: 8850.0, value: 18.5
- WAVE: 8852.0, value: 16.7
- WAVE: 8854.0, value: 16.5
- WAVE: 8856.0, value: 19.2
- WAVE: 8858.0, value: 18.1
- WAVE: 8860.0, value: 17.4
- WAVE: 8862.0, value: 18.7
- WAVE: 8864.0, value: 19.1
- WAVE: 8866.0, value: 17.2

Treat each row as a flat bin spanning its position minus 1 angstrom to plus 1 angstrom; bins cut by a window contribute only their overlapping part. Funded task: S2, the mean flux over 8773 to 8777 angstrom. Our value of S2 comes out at 18.1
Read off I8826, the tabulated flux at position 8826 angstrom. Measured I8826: 16.5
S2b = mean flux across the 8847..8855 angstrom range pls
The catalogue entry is 17.6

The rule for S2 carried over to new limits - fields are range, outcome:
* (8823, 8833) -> 16.7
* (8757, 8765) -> 17.4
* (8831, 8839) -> 17.4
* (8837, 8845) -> 18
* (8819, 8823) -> 18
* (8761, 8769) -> 17.3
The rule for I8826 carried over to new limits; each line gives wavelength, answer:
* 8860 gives 17.4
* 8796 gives 16.8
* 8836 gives 17.5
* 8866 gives 17.2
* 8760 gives 17.1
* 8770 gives 16.8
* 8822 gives 17.8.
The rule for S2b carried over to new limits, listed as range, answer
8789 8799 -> 17.3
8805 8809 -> 17.1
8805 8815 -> 17.3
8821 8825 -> 17.7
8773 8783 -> 18.3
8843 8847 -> 18.4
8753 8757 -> 17.1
